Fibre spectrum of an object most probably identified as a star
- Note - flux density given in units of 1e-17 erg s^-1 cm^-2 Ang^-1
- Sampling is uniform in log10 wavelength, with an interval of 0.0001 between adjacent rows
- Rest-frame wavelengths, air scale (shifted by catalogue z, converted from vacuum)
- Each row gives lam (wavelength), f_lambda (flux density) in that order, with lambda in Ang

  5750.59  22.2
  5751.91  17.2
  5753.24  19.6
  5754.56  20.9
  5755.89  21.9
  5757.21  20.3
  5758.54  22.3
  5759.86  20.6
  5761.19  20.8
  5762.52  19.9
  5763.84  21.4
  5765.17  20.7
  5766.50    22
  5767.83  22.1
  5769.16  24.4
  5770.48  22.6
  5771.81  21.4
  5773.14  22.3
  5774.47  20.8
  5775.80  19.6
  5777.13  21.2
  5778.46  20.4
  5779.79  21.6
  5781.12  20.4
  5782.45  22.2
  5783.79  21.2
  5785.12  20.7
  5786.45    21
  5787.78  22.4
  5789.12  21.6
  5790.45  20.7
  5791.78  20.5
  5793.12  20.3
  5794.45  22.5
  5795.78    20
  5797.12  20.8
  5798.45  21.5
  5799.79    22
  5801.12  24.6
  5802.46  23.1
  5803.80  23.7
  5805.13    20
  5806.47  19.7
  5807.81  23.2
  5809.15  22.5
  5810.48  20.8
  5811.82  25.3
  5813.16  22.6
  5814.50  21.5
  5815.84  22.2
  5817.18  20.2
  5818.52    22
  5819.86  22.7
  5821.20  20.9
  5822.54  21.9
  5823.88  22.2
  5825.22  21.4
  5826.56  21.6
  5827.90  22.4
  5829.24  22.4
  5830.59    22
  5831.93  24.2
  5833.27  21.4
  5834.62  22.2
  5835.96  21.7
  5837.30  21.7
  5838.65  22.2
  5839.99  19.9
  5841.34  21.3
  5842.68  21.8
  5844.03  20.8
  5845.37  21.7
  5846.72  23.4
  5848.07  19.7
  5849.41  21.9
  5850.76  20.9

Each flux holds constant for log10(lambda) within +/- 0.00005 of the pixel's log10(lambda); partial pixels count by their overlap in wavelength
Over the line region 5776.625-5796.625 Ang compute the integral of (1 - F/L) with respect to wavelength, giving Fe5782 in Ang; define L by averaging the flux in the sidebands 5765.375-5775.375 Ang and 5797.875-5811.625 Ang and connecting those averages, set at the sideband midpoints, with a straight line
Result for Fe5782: 0.9 Ang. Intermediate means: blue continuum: 22.1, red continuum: 22.2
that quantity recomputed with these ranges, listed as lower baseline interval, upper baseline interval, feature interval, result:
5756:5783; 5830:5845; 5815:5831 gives -0.1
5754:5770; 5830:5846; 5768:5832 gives -0.4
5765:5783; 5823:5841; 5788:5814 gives -0.2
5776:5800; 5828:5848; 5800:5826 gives -0.8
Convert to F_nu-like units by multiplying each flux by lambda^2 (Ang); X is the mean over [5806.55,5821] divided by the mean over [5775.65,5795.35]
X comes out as 1.06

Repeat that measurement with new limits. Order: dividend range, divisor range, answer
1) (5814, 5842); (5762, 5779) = 1.04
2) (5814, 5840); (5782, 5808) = 1.03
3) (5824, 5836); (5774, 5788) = 1.07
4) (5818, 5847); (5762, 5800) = 1.04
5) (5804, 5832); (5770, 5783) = 1.05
